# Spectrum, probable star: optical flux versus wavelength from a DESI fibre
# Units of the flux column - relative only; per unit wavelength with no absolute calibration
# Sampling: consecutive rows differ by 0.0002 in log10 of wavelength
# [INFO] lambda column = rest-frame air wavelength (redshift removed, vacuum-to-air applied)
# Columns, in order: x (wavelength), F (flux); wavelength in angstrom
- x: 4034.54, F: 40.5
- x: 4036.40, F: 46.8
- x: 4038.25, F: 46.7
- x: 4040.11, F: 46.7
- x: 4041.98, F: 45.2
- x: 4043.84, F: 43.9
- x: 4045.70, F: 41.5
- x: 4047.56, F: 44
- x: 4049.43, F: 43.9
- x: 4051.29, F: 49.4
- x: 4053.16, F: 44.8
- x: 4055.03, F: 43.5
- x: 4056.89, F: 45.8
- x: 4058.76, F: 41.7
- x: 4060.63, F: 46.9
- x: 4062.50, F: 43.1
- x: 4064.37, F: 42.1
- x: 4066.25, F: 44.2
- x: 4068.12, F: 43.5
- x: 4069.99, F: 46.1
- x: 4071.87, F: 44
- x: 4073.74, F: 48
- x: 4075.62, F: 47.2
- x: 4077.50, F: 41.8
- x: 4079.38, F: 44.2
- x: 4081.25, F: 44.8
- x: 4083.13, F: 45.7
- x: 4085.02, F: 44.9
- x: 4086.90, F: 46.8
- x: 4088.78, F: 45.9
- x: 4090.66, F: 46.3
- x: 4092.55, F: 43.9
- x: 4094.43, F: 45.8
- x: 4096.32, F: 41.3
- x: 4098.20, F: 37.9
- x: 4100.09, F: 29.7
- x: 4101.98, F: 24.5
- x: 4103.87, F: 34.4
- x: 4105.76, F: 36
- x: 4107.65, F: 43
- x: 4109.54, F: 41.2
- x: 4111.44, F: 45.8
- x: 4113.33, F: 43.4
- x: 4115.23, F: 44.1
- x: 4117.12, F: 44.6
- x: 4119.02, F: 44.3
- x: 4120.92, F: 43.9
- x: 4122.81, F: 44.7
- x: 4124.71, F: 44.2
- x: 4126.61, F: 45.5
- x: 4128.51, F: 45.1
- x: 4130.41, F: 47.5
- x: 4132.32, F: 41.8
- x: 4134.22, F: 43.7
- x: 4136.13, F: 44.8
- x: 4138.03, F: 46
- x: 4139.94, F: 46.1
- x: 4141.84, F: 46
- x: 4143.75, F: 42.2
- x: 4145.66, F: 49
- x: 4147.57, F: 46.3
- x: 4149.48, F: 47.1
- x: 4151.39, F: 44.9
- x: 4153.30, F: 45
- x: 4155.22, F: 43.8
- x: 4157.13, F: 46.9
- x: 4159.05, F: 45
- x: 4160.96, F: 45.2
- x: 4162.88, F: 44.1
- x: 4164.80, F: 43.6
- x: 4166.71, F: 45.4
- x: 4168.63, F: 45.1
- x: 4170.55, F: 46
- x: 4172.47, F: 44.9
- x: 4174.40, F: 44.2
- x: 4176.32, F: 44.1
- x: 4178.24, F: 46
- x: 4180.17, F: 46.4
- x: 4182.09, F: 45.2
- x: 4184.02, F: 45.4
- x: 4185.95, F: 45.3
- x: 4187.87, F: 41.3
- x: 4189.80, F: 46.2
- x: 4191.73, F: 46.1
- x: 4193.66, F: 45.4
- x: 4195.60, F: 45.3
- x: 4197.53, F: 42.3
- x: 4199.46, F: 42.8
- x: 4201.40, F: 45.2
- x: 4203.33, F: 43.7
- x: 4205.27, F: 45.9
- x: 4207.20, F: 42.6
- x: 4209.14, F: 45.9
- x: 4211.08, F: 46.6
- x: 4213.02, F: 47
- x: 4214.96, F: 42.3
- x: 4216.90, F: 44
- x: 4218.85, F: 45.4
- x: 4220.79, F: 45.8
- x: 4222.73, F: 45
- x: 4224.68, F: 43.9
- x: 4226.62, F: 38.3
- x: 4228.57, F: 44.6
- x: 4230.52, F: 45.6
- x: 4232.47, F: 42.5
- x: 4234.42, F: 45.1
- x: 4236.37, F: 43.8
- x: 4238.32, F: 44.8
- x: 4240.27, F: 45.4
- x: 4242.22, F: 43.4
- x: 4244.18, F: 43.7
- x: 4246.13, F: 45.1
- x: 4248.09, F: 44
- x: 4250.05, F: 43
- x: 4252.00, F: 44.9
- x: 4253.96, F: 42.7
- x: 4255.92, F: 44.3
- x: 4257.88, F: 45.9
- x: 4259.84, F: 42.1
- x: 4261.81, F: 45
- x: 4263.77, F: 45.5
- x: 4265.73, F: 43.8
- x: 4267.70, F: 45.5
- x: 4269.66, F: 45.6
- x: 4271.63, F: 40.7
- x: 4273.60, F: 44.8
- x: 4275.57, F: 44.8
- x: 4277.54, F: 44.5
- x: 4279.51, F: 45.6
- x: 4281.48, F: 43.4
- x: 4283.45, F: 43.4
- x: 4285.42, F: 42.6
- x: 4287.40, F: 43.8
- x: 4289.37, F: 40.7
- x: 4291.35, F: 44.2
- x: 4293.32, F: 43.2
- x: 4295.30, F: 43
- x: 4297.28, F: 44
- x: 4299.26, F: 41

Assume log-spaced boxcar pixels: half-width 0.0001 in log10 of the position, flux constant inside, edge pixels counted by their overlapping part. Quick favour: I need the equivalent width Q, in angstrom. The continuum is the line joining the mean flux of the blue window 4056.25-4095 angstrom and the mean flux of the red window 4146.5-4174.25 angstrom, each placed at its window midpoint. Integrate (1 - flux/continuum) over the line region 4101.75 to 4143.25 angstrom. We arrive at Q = 1.8 angstrom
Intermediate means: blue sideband 44.9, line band 43.1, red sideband 45.2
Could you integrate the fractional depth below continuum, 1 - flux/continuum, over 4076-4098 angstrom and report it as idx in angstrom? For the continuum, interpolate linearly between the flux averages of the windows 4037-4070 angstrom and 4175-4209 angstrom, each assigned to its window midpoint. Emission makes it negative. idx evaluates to 0.1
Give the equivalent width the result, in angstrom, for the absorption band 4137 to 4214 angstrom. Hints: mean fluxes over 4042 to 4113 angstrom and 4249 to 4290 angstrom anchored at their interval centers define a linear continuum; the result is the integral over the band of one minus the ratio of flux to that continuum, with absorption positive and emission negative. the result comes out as -3.0 angstrom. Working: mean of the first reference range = 42.9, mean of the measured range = 45.1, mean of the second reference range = 44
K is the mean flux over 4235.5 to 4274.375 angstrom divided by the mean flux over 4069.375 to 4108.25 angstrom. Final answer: 1.1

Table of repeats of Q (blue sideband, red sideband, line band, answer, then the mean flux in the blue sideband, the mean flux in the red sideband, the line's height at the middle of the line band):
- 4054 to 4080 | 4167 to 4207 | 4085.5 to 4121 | 2.68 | 44.4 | 44.8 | 44.5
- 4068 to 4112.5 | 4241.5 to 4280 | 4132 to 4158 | -1.52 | 42.2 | 44.2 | 42.8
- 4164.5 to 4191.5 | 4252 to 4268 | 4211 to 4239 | 0.24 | 45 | 44.3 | 44.6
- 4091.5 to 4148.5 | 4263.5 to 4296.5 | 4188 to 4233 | -1.20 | 42.6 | 43.8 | 43.3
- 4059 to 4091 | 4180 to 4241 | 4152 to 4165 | -0.06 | 44.9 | 44.5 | 44.7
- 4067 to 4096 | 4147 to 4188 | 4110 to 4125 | 0.29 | 45.2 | 45.1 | 45.2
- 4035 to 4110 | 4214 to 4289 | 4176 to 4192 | -0.51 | 43.2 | 44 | 43.7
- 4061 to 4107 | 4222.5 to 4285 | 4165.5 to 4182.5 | -0.80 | 42.2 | 44.1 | 43.2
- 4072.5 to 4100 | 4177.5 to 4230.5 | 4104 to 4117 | 0.68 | 44.1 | 44.6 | 44.2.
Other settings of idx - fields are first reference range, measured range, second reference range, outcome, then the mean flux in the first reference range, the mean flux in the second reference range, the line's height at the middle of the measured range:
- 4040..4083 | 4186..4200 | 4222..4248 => -0.07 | 44.6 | 43.9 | 44.1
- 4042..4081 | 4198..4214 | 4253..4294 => -0.28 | 44.5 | 43.9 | 44.1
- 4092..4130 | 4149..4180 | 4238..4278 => -2.01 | 41.2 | 44.2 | 42.3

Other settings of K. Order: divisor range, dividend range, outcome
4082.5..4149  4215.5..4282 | 1.03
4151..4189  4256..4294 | 0.98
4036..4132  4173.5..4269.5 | 1.02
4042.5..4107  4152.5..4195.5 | 1.05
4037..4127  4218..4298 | 1.01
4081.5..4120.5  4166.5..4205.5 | 1.08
